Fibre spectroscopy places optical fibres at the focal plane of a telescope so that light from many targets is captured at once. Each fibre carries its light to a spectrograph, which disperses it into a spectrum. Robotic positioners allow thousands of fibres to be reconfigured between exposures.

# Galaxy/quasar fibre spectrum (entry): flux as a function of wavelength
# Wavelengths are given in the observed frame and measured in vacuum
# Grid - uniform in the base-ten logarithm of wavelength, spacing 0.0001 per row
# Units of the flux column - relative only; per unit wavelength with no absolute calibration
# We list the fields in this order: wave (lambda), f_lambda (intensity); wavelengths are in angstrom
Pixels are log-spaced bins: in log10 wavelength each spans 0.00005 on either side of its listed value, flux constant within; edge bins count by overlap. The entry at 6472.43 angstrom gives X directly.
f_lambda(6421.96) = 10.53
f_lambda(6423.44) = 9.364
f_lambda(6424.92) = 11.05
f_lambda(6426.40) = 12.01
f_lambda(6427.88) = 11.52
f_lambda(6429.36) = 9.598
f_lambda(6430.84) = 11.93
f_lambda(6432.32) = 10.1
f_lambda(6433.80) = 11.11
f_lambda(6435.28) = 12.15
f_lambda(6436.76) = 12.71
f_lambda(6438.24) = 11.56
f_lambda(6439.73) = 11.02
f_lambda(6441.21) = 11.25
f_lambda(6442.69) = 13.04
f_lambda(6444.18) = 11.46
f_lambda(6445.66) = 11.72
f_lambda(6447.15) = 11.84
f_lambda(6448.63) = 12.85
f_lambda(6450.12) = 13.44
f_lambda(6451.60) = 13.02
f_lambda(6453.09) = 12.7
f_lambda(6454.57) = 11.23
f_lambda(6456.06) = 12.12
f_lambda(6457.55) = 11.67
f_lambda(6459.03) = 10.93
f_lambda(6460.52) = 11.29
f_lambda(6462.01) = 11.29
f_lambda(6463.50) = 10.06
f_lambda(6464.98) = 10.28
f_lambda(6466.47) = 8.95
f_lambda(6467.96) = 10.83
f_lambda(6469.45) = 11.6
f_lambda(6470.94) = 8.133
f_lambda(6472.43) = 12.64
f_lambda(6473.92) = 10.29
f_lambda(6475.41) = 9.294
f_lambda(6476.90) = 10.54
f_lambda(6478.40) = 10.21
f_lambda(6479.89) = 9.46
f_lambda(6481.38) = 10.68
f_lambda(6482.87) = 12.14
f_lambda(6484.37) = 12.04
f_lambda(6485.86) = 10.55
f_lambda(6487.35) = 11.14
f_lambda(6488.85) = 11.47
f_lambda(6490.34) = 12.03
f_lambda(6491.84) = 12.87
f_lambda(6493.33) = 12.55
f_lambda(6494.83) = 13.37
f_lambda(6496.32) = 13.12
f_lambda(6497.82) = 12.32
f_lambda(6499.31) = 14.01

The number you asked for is 12.64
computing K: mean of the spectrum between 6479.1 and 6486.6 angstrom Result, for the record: 11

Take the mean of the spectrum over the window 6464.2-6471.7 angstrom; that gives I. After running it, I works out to 9.97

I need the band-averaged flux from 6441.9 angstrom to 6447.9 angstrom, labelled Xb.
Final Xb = 12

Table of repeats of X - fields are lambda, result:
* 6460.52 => 11.29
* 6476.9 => 10.54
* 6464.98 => 10.28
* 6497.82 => 12.32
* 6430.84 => 11.93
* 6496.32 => 13.12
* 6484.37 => 12.04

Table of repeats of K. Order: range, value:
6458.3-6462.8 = 11.1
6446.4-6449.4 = 12.3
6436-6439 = 12.1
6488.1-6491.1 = 11.7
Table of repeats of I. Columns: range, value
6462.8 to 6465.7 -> 10.2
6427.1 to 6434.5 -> 10.9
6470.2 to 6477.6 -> 10.2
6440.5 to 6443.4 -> 12.2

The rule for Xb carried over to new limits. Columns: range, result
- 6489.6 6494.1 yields 12.5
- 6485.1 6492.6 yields 11.6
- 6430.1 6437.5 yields 11.6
